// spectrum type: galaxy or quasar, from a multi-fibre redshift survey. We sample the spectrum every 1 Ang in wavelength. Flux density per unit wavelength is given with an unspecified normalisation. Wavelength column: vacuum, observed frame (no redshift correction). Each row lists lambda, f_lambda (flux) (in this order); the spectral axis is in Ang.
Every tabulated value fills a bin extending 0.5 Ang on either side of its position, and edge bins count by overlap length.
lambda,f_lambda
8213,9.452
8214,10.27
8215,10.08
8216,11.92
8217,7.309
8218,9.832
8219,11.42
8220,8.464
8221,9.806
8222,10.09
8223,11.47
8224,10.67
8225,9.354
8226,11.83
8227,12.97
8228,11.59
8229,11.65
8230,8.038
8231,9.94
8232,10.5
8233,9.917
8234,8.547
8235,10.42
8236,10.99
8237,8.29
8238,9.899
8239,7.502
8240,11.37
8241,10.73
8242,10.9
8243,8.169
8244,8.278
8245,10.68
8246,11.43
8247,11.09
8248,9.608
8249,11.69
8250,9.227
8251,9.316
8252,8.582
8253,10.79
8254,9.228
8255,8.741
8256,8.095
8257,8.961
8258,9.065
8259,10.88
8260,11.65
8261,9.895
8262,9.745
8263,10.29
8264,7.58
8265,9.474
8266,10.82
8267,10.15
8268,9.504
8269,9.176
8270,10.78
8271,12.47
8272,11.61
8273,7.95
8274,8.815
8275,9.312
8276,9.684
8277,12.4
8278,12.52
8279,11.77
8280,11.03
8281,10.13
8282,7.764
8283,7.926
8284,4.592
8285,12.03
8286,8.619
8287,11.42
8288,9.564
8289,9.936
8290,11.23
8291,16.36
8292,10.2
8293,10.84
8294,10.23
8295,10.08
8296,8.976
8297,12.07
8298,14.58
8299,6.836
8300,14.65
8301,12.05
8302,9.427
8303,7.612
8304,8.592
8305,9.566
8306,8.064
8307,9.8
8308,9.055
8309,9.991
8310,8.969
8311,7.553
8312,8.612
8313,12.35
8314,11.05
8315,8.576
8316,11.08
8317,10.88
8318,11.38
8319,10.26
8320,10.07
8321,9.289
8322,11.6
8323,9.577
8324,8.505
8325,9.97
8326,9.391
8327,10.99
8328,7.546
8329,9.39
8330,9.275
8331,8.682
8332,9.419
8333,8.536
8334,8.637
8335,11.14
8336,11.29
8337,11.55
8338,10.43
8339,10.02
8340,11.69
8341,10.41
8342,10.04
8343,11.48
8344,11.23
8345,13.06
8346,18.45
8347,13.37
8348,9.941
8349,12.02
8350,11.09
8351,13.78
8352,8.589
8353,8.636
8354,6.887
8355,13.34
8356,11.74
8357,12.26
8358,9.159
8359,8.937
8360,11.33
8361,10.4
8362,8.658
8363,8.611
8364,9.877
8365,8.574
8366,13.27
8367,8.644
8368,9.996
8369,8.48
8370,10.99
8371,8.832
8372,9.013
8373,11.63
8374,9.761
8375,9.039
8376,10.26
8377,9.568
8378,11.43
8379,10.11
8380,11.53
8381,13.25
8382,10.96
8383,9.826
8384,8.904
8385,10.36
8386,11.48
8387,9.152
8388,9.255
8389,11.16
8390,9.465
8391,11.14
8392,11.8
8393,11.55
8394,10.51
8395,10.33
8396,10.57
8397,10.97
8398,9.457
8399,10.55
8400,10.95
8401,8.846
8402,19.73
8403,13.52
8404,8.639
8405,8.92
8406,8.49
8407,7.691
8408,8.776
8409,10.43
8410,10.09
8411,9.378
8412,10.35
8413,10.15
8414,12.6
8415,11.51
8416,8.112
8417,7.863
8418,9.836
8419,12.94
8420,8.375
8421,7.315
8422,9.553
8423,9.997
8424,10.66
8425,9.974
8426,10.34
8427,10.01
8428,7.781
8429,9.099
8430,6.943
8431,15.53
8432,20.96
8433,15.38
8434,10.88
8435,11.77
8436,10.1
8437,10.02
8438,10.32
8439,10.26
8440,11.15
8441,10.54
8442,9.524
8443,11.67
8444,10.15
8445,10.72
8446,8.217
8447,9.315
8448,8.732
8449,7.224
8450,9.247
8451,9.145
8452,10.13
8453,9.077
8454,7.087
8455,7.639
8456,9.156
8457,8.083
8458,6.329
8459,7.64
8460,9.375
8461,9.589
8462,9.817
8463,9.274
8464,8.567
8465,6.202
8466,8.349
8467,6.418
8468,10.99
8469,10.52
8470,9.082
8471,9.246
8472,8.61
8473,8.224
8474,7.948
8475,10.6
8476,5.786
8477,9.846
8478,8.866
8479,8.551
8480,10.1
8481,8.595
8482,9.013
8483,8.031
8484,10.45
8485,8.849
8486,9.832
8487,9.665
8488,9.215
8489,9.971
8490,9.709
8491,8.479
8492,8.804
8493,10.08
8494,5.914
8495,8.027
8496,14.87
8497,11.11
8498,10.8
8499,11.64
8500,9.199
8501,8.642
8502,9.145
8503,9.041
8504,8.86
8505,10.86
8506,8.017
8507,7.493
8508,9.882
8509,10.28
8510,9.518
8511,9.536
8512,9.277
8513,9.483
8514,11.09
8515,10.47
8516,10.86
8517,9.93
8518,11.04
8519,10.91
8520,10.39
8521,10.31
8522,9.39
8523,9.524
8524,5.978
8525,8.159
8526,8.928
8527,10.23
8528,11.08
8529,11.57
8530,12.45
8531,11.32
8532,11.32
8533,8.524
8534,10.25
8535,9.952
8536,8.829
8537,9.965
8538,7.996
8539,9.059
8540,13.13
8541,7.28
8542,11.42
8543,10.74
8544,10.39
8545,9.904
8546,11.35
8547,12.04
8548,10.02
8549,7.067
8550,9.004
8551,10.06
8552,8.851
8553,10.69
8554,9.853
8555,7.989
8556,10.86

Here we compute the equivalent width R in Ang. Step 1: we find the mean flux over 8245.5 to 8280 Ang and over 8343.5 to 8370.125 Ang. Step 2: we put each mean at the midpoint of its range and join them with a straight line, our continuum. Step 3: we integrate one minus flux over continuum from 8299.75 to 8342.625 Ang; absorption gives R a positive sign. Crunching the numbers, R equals 2.5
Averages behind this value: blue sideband 10.1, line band 9.91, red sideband 10.8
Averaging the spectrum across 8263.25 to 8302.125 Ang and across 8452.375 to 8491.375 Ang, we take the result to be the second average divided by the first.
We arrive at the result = 0.85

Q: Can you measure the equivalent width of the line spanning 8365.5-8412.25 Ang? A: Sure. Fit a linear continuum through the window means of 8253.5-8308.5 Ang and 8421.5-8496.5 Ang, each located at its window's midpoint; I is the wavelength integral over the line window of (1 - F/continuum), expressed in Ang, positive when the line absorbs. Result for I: -3.1 Ang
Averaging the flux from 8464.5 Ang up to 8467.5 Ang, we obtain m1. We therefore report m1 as 6.99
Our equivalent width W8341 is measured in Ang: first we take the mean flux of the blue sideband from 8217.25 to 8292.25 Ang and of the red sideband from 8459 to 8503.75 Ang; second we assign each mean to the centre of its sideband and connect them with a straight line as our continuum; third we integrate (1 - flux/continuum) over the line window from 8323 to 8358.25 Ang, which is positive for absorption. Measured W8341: -3.2 Ang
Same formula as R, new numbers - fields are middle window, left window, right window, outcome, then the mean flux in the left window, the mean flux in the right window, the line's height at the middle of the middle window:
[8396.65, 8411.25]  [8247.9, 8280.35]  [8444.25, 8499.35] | -1.7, 10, 9.03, 9.35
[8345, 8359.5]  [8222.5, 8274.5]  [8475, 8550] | -2.2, 10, 9.71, 9.89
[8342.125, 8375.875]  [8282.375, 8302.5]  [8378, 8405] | 0.5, 10.6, 10.9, 10.8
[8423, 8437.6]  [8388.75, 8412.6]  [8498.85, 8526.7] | -1.5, 10.5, 9.54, 10.3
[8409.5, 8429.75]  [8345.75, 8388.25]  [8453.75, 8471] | -0.8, 10.5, 8.52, 9.39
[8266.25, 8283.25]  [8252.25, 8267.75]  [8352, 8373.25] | -0.9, 9.67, 9.91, 9.7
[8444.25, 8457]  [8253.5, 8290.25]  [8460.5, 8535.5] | 1.0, 9.85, 9.5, 9.57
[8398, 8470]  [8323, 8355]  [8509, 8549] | 2.7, 10.5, 10.1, 10.3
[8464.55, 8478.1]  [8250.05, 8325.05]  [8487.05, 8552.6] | 1.7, 10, 9.83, 9.87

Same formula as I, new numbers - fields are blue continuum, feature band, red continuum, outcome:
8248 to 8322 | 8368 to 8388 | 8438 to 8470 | -1.5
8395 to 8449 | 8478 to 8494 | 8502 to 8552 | 1.5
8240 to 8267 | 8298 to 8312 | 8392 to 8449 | 0.7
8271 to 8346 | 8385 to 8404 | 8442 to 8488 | -3.1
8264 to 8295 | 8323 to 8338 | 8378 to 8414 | 1.1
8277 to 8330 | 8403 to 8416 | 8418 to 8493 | -0.2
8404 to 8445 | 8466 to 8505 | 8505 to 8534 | 3.0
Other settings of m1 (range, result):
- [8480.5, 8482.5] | 8.8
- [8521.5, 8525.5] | 8.26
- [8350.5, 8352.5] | 11.2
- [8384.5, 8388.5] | 10.1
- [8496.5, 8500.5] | 10.7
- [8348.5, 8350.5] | 11.6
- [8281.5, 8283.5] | 7.85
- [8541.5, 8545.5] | 10.6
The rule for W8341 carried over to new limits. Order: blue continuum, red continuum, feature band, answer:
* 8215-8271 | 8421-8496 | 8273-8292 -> -0.6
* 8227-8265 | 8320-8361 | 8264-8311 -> 0.1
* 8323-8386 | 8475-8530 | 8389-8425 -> -0.8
